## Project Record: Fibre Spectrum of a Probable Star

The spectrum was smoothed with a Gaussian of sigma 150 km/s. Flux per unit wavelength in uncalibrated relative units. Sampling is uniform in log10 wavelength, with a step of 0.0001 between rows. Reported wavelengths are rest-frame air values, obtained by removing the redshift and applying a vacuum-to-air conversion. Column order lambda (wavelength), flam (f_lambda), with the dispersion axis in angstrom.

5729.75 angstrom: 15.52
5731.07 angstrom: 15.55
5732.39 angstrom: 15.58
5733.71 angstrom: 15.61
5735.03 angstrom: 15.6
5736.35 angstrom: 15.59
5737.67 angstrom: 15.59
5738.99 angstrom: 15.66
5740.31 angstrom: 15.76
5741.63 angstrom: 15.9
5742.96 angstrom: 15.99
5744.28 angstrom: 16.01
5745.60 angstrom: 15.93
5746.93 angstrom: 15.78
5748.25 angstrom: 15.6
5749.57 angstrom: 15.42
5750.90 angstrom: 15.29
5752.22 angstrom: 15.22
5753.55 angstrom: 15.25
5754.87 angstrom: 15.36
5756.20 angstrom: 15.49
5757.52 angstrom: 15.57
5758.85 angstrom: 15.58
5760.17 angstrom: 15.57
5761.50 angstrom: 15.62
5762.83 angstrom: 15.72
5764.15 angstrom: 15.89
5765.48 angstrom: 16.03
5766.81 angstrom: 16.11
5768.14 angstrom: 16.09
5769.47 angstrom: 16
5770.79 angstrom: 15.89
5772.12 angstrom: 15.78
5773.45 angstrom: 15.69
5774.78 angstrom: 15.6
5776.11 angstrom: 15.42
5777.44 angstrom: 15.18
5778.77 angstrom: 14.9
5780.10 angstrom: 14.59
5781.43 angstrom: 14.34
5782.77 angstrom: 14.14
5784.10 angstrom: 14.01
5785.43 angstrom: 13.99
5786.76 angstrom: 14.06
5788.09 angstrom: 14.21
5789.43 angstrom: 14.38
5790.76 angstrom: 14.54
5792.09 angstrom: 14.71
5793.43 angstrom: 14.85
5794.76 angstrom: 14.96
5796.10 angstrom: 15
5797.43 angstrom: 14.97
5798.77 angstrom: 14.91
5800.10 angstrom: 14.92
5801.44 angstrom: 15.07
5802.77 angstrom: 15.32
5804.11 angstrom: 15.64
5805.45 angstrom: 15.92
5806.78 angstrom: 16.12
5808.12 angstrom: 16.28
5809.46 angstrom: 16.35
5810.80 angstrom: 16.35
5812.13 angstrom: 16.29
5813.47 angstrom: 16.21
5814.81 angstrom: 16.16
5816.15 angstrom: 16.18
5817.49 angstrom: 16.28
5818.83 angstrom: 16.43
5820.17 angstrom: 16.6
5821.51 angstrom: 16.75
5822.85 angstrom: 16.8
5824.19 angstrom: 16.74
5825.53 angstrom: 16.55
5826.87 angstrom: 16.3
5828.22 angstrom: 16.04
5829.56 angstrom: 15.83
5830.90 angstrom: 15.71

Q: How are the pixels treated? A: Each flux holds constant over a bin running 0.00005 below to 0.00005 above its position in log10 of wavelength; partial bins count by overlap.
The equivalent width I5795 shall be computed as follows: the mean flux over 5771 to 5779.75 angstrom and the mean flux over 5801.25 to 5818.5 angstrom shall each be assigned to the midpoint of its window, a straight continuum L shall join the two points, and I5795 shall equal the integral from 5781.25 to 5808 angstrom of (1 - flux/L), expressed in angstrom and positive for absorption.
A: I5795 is 1.6 angstrom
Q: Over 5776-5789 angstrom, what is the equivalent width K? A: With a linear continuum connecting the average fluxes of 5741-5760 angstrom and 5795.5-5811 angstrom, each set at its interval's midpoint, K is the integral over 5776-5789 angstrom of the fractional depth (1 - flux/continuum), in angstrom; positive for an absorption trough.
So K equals 0.9 angstrom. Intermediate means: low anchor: 15.6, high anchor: 15.5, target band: 14.4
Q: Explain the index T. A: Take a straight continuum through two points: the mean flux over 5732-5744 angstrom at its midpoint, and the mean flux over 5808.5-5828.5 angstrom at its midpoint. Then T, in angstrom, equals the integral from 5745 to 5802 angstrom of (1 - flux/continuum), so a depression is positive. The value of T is 2.90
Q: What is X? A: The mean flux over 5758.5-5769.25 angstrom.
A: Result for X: 15.8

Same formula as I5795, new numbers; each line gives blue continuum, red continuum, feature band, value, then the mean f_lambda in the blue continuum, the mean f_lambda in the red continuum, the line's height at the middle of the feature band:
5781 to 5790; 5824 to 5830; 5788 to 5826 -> -1.2 angstrom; 14.1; 16.3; 15.2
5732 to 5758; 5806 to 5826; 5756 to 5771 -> 0.0 angstrom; 15.6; 16.4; 15.8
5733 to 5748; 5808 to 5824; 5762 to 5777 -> 0.2 angstrom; 15.8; 16.4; 16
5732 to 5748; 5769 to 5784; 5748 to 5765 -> 0.0 angstrom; 15.8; 15.2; 15.5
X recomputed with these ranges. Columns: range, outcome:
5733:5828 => 15.6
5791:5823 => 15.8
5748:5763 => 15.5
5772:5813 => 15.1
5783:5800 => 14.6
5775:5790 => 14.5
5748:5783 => 15.5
